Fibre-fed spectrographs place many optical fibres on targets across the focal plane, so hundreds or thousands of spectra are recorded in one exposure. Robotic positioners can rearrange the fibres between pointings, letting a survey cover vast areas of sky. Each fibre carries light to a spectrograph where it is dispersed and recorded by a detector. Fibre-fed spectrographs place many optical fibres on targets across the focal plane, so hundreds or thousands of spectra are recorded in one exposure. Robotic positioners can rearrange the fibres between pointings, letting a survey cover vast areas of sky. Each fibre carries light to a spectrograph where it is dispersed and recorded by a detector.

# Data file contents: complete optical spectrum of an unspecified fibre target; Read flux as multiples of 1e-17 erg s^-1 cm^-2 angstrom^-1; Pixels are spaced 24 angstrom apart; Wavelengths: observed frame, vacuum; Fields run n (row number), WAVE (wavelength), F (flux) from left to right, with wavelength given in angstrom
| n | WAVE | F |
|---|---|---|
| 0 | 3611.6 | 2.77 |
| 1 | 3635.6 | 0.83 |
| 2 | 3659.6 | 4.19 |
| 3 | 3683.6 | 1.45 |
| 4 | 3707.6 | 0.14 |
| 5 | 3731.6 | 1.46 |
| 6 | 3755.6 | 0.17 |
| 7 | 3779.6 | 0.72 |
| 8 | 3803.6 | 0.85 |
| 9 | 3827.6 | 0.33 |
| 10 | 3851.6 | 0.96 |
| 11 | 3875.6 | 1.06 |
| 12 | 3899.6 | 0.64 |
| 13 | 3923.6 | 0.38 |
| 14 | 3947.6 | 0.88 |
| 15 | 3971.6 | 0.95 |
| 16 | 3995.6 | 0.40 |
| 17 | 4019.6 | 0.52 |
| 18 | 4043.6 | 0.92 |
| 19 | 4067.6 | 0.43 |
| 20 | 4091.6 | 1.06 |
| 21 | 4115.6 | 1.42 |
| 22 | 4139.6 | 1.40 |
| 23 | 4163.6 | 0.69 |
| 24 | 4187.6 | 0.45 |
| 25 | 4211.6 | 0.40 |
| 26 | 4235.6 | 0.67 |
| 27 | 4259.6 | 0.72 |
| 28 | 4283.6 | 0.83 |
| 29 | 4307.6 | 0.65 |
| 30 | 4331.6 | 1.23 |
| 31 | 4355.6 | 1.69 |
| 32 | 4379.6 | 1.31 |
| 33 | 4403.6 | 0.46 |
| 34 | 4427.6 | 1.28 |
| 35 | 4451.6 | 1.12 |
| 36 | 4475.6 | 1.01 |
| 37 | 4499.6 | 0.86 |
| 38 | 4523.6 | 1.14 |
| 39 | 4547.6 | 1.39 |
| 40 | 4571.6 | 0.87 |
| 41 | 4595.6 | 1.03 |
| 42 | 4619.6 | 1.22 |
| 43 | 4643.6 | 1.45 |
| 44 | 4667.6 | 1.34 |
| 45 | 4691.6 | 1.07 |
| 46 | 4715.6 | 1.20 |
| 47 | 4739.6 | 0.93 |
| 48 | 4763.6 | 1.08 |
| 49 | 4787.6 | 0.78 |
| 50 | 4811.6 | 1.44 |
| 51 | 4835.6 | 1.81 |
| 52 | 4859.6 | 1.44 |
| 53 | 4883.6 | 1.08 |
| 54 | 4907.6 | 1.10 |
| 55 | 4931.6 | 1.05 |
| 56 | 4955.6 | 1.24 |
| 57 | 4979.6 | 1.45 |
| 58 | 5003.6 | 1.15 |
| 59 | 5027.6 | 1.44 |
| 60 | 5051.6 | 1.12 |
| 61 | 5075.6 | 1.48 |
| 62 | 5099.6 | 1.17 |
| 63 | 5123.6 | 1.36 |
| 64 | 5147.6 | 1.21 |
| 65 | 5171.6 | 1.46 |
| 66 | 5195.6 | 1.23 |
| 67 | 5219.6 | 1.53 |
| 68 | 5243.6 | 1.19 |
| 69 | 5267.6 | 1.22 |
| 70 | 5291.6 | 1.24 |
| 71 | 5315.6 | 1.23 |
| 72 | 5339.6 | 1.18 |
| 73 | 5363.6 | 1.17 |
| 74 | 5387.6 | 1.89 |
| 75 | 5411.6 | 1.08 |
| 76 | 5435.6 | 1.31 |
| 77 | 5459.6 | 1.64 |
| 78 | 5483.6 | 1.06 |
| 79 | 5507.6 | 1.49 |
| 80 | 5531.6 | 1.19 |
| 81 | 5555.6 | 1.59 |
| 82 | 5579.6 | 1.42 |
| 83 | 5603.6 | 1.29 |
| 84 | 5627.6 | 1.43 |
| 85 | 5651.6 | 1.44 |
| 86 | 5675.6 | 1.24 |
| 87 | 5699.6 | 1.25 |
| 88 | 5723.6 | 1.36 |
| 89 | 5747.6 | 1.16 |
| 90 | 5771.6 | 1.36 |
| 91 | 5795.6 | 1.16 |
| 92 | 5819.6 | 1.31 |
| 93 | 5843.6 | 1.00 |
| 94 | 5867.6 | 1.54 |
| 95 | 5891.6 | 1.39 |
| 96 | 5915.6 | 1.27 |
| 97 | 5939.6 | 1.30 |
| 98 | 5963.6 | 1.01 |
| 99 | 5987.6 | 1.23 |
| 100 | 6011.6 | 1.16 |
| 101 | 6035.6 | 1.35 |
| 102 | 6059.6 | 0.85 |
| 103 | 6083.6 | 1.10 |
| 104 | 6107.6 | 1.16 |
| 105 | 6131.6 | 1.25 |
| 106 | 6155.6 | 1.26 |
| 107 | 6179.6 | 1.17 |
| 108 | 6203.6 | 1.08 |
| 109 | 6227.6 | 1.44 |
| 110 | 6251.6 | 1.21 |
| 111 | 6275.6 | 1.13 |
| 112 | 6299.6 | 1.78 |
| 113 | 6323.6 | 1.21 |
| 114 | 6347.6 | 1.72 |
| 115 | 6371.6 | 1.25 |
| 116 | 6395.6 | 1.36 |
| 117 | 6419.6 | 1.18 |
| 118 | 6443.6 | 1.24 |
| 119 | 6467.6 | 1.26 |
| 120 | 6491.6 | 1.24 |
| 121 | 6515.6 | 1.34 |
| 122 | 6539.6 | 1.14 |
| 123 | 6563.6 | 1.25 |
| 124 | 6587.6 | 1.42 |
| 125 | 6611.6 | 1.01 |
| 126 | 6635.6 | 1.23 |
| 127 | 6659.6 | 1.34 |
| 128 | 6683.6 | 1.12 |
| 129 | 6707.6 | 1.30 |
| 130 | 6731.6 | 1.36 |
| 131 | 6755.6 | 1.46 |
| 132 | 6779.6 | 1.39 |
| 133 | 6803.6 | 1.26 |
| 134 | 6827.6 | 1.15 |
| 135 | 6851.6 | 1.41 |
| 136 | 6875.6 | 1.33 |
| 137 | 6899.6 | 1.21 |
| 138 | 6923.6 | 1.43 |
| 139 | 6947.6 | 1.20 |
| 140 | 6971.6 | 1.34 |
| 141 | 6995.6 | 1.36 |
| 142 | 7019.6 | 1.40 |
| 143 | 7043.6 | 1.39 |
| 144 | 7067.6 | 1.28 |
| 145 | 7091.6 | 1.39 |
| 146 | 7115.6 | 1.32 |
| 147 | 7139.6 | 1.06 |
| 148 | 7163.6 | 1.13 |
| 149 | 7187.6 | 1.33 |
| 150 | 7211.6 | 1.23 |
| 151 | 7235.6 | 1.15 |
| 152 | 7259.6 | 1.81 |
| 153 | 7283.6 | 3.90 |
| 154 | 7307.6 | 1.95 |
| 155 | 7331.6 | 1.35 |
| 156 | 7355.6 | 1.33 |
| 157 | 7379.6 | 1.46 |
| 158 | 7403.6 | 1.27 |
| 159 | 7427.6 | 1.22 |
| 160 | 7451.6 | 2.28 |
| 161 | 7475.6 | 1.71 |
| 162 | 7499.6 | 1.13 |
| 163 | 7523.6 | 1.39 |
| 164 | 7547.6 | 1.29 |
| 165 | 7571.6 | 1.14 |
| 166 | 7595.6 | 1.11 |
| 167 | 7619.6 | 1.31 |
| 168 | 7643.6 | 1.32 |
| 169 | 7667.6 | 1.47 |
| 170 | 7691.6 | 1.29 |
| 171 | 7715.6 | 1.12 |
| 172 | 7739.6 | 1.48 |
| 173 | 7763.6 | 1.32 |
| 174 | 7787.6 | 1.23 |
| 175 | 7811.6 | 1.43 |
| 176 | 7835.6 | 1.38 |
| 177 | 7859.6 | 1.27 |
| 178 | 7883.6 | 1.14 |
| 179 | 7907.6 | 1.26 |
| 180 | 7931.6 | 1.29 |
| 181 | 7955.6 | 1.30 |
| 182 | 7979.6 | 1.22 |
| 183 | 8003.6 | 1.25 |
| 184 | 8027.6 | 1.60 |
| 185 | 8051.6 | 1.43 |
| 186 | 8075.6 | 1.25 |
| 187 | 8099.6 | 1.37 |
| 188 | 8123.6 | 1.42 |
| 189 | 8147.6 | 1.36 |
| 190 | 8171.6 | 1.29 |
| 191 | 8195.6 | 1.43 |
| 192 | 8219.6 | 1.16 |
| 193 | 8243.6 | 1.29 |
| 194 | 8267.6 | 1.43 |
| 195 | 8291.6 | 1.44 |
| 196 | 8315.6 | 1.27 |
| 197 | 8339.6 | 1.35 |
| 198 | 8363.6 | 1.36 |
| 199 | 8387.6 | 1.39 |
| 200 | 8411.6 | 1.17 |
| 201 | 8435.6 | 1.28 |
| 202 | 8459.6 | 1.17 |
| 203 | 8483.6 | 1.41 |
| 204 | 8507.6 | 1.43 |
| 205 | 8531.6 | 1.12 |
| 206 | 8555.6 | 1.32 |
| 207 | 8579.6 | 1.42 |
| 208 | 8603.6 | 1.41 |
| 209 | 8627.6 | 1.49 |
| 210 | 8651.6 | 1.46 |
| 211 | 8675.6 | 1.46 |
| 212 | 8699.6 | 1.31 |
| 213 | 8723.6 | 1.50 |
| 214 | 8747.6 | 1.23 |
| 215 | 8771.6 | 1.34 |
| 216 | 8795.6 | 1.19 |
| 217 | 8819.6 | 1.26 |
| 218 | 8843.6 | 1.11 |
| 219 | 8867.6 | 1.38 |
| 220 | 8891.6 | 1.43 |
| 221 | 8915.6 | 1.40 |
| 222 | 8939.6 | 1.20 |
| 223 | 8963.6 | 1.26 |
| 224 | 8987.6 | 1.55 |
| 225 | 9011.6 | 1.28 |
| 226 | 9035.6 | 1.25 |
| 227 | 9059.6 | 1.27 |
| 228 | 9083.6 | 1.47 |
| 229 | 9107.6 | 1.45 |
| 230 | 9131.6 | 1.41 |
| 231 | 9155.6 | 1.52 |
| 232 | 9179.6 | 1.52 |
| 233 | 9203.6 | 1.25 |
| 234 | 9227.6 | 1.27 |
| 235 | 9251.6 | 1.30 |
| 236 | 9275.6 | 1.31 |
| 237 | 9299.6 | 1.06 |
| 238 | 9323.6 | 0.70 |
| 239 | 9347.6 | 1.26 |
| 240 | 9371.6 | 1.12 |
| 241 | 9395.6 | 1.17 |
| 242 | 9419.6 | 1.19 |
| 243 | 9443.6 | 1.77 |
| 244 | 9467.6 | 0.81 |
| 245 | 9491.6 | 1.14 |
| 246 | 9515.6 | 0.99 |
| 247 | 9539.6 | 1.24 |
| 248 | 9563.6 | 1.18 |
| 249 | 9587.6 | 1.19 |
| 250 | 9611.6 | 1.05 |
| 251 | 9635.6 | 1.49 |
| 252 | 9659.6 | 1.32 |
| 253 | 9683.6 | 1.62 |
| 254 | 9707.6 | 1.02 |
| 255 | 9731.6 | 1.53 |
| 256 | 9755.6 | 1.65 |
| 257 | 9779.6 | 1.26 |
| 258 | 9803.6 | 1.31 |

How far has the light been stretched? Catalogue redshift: 0.108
